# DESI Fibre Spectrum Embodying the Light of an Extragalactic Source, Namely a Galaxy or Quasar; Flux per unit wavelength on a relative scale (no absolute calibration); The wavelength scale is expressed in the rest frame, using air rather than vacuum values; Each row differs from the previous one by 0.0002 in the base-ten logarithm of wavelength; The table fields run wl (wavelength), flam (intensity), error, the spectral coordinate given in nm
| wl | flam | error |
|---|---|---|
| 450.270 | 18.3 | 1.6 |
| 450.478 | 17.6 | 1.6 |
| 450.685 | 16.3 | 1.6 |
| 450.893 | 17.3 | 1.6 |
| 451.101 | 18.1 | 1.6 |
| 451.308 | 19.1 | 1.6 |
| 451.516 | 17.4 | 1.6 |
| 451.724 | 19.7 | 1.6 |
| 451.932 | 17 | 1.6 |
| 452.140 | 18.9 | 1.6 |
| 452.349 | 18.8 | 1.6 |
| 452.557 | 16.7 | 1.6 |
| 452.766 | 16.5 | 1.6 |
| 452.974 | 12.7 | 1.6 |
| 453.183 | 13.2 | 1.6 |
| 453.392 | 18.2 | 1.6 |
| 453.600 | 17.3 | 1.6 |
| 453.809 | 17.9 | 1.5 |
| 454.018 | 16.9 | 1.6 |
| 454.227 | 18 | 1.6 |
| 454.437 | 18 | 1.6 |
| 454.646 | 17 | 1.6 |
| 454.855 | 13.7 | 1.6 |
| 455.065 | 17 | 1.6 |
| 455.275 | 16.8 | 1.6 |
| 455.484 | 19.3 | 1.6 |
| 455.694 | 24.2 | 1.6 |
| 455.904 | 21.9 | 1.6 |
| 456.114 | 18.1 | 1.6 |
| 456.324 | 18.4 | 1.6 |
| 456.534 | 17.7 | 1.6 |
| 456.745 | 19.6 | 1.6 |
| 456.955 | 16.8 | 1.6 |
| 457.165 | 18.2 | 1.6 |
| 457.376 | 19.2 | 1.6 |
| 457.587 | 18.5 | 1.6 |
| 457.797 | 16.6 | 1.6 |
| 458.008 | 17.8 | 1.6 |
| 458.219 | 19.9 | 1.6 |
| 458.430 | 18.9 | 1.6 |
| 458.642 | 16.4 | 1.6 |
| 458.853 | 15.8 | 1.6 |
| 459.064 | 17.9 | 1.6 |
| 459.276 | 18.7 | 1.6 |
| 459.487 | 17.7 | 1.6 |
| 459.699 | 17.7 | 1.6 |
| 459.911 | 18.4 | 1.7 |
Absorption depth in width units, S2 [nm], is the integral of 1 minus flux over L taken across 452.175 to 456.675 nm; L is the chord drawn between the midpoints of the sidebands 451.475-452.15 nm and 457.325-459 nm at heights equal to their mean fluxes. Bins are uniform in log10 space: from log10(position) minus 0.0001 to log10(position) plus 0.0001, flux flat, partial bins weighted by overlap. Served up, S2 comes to 0.12 nm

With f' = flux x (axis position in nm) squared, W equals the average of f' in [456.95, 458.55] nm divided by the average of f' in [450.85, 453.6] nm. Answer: 1.09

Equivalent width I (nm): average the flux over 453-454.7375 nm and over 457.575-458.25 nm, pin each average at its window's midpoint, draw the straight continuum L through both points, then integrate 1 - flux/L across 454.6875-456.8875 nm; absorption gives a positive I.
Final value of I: -0.15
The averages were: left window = 16.9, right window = 18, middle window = 18.6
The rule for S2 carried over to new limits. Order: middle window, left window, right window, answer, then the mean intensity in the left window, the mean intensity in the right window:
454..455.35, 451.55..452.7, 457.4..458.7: 0.10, 18.1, 18.1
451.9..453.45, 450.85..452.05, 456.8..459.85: 0.14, 18.2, 17.9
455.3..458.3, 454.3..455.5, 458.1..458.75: -0.22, 16.8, 18.4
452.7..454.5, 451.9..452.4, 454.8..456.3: 0.20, 18.3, 18.9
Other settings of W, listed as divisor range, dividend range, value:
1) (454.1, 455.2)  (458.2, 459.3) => 1.08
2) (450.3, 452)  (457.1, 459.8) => 1.04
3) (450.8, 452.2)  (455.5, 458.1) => 1.06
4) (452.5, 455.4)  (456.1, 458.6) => 1.13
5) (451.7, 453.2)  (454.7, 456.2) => 1.13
